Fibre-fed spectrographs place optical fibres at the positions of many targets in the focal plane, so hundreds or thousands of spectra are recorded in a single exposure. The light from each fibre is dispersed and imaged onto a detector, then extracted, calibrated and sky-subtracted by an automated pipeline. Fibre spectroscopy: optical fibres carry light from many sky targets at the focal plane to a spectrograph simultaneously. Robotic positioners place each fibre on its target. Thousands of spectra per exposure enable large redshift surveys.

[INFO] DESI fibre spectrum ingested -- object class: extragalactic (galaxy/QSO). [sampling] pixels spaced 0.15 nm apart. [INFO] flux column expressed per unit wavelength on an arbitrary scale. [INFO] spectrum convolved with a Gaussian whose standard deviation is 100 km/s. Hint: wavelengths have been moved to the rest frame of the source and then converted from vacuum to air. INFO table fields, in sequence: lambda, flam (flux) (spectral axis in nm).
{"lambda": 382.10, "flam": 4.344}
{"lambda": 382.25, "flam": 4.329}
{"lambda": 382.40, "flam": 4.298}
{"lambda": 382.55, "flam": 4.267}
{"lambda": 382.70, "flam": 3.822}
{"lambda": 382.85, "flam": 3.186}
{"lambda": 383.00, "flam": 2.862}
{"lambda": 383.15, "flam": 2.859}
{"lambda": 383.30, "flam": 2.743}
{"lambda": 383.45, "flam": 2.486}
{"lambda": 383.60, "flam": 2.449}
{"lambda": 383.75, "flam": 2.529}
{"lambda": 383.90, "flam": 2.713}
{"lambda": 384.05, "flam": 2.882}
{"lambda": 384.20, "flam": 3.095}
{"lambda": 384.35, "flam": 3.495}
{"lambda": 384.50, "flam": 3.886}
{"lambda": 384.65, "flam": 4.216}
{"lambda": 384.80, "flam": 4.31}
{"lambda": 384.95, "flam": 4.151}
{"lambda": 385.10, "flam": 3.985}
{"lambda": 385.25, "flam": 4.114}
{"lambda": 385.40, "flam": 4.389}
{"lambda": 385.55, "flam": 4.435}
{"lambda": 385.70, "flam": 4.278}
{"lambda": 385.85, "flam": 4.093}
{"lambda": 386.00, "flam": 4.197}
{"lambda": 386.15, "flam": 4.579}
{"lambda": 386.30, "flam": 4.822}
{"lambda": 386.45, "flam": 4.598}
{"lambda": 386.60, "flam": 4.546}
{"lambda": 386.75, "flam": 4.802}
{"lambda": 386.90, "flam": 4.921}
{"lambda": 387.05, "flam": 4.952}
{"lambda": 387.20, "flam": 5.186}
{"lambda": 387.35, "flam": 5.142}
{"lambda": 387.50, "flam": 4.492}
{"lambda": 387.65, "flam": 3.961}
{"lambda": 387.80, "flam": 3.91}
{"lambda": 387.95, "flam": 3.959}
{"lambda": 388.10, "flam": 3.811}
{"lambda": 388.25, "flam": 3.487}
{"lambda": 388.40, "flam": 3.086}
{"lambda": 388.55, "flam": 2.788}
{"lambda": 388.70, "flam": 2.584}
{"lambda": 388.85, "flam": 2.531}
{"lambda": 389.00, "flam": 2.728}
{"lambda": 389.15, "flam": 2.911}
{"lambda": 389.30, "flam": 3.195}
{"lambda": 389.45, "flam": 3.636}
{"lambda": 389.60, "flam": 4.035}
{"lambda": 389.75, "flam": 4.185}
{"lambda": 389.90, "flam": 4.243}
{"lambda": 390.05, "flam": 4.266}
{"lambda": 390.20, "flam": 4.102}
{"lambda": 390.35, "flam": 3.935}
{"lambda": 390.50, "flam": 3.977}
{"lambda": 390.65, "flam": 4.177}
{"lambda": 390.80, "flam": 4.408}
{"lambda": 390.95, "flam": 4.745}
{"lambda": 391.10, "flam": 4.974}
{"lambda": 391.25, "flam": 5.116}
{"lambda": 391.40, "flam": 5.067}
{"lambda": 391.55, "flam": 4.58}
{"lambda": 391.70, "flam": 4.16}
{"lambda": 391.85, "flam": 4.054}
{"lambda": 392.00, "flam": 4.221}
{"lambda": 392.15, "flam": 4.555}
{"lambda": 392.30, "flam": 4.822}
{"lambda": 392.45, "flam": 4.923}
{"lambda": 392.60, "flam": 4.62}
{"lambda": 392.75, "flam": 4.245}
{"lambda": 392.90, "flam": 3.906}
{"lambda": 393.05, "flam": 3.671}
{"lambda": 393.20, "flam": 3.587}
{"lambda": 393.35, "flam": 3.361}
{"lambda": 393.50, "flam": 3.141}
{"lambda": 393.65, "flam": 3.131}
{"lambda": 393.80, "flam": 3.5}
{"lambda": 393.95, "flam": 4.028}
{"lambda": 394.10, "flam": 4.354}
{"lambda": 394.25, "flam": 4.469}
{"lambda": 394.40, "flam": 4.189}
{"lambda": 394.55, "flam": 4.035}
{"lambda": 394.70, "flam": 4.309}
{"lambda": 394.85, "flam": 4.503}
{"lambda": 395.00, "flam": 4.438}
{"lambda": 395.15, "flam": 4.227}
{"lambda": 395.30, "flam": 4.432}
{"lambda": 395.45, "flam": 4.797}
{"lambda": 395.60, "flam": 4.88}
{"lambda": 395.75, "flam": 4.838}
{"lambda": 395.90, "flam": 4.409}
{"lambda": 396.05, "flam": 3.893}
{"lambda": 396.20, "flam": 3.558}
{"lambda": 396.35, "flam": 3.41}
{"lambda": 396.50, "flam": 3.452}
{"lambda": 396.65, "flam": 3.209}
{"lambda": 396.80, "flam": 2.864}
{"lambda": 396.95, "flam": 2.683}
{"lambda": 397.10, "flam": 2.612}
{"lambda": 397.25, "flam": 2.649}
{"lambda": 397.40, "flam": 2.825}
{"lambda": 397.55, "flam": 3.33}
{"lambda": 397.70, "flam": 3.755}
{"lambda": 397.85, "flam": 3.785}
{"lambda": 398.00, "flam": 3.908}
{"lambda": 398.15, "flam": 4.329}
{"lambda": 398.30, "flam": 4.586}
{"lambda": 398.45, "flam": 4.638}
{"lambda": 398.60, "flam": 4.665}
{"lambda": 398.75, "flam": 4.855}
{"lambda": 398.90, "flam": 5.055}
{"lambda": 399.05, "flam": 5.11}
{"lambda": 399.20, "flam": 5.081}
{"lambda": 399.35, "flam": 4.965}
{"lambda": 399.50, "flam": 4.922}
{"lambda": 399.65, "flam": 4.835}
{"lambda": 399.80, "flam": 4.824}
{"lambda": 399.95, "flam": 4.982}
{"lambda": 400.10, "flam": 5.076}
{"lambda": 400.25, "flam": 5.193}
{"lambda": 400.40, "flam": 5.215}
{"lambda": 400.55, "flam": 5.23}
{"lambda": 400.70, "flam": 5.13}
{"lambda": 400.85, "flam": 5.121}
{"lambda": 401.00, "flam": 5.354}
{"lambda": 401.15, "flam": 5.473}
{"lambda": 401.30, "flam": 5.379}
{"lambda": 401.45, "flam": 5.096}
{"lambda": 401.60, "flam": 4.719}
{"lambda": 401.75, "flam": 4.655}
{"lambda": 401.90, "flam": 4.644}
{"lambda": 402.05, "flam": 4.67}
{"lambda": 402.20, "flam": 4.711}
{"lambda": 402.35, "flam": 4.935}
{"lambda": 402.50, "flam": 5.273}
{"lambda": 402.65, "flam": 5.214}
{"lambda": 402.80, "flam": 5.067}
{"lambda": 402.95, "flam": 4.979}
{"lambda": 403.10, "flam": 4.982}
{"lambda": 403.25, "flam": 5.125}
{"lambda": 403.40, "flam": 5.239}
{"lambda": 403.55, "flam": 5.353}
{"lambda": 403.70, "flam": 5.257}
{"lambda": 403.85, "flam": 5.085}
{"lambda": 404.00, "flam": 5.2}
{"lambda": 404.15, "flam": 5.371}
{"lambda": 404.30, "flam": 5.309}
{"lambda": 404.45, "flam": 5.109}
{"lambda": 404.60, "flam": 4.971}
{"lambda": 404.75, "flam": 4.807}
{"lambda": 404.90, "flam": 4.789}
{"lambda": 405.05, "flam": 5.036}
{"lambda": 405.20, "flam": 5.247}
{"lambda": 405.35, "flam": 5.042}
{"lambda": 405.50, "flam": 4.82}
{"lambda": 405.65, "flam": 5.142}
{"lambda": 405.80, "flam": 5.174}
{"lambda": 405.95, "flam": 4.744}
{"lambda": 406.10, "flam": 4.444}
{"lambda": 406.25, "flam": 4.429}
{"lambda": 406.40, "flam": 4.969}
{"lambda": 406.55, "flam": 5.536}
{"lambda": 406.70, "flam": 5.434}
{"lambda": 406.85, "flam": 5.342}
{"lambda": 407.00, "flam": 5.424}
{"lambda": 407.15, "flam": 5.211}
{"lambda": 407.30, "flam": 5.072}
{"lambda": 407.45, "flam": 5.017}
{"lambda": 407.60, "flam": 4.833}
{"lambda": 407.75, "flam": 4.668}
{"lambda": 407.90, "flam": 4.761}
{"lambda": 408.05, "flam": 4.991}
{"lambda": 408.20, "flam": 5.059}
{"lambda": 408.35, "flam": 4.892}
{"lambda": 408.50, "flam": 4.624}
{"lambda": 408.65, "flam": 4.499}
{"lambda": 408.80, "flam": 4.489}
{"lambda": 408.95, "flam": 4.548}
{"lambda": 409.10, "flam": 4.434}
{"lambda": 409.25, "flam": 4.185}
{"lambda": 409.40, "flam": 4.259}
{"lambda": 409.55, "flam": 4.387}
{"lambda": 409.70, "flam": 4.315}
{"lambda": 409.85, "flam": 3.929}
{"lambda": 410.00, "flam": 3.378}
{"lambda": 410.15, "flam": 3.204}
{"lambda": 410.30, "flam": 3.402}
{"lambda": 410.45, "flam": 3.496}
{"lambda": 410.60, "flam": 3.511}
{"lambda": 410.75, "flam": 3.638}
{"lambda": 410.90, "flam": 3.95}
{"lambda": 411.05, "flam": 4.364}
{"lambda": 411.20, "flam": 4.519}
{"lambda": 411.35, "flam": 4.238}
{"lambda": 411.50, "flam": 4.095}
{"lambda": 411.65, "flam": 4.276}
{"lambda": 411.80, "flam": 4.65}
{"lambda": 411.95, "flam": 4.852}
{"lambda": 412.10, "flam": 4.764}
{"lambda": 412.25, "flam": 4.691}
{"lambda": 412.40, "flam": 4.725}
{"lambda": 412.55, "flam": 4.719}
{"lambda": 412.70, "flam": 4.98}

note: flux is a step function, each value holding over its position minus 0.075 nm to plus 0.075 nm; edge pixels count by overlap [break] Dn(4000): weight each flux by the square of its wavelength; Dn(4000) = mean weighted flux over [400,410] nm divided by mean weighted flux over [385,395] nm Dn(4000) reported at 1.29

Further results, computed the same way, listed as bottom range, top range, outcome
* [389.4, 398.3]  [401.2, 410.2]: 1.28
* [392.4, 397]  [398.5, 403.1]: 1.30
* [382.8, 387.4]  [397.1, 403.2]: 1.30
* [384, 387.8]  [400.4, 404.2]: 1.29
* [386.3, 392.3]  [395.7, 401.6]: 1.11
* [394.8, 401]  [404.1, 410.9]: 1.13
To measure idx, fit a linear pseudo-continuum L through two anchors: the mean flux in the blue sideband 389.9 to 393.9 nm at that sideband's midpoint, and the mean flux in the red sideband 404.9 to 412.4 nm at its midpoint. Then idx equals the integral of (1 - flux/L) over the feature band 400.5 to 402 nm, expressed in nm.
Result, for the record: -0.22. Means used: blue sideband 4.2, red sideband 4.57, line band 5.07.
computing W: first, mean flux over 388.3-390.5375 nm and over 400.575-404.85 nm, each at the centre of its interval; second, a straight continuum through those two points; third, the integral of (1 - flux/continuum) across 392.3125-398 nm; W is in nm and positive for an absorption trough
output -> 0.401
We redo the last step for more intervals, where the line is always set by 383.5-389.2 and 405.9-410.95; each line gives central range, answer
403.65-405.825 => -0.34 nm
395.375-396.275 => -0.06 nm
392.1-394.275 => 0.03 nm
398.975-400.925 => -0.36 nm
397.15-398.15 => 0.18 nm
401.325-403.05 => -0.24 nm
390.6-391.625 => -0.19 nm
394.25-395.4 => -0.06 nm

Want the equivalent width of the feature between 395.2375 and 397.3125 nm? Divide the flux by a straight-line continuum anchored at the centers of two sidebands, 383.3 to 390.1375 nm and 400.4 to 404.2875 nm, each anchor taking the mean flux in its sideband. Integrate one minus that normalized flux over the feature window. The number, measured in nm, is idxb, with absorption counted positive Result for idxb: 0.41 nm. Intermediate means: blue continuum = 3.83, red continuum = 5.1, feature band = 3.69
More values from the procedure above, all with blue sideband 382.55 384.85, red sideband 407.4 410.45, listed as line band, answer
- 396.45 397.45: 0.24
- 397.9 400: -0.46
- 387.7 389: 0.06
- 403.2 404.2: -0.27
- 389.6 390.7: -0.20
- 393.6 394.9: -0.13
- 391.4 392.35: -0.23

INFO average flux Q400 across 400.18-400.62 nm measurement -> 5.21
